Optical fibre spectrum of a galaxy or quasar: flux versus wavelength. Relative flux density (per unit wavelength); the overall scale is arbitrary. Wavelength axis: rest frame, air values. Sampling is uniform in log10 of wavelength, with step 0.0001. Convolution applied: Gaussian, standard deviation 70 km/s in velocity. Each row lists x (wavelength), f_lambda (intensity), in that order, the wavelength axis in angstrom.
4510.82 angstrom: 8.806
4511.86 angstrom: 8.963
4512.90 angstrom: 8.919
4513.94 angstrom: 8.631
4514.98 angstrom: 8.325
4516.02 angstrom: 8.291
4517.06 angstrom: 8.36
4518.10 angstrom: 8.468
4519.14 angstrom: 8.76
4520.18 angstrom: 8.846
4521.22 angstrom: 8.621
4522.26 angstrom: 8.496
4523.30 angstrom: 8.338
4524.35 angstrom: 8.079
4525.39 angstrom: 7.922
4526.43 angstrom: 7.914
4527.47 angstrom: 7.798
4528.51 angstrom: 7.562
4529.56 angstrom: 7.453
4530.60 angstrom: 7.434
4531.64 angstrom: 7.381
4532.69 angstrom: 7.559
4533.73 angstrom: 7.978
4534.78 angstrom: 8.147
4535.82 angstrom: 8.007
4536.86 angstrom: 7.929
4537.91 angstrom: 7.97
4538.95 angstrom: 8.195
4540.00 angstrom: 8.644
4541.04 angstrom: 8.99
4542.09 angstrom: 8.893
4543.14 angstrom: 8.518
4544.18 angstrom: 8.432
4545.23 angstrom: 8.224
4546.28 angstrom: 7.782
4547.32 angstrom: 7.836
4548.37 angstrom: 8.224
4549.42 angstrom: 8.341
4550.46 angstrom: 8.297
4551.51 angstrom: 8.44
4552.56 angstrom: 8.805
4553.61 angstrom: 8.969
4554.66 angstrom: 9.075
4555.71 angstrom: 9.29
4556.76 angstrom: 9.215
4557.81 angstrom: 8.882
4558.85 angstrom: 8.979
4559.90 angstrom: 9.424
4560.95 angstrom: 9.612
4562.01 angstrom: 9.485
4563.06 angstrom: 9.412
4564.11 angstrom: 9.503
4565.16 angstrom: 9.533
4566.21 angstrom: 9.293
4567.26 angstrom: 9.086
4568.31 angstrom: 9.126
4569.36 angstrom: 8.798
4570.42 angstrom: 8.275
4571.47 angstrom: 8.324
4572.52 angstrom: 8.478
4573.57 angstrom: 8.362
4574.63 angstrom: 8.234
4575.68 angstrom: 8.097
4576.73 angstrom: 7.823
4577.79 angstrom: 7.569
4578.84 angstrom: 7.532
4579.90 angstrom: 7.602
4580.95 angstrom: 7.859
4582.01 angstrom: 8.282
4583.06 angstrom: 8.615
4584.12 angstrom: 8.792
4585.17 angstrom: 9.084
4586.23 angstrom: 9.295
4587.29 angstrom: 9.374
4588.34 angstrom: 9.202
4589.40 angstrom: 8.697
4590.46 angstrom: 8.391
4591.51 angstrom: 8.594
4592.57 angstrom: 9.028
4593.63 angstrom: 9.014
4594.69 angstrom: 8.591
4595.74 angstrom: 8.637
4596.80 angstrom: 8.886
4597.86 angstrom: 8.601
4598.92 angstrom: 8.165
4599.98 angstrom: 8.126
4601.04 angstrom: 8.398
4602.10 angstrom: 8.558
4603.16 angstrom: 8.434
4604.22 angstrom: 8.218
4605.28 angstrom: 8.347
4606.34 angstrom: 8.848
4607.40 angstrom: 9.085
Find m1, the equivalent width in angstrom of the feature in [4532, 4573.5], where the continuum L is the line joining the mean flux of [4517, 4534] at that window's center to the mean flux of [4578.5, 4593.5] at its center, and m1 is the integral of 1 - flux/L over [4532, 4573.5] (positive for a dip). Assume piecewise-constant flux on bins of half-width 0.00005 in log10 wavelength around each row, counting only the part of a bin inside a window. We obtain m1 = -1.7 angstrom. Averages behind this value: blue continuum 8.05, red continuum 8.62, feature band 8.66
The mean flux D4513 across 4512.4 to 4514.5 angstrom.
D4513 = 8.76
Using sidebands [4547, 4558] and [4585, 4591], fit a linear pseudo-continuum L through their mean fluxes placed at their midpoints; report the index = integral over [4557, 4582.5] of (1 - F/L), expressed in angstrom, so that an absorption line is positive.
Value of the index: 0.5 angstrom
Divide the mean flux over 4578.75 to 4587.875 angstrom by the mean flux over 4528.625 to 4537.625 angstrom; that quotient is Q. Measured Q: 1.11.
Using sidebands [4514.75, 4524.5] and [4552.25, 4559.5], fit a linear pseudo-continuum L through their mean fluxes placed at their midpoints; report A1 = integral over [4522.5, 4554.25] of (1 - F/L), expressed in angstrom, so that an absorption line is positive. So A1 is 2.28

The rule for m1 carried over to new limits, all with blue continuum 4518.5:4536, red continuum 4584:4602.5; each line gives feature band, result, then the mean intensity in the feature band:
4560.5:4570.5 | -1.0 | 9.24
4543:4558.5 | -0.5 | 8.57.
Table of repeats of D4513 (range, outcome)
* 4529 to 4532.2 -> 7.41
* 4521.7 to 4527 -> 8.15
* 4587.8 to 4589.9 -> 8.97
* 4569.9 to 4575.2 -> 8.34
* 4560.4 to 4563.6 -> 9.48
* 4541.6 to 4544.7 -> 8.62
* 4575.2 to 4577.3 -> 7.94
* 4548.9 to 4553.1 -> 8.48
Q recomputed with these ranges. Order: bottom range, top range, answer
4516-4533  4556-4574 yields 1.12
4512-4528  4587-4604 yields 1.03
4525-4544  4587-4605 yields 1.07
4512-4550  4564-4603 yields 1.04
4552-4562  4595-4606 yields 0.92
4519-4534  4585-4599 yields 1.11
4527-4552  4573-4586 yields 1.01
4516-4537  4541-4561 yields 1.08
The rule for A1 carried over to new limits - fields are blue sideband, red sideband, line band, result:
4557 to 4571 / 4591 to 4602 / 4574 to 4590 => 0.8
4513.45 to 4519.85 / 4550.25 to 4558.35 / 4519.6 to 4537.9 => 1.4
